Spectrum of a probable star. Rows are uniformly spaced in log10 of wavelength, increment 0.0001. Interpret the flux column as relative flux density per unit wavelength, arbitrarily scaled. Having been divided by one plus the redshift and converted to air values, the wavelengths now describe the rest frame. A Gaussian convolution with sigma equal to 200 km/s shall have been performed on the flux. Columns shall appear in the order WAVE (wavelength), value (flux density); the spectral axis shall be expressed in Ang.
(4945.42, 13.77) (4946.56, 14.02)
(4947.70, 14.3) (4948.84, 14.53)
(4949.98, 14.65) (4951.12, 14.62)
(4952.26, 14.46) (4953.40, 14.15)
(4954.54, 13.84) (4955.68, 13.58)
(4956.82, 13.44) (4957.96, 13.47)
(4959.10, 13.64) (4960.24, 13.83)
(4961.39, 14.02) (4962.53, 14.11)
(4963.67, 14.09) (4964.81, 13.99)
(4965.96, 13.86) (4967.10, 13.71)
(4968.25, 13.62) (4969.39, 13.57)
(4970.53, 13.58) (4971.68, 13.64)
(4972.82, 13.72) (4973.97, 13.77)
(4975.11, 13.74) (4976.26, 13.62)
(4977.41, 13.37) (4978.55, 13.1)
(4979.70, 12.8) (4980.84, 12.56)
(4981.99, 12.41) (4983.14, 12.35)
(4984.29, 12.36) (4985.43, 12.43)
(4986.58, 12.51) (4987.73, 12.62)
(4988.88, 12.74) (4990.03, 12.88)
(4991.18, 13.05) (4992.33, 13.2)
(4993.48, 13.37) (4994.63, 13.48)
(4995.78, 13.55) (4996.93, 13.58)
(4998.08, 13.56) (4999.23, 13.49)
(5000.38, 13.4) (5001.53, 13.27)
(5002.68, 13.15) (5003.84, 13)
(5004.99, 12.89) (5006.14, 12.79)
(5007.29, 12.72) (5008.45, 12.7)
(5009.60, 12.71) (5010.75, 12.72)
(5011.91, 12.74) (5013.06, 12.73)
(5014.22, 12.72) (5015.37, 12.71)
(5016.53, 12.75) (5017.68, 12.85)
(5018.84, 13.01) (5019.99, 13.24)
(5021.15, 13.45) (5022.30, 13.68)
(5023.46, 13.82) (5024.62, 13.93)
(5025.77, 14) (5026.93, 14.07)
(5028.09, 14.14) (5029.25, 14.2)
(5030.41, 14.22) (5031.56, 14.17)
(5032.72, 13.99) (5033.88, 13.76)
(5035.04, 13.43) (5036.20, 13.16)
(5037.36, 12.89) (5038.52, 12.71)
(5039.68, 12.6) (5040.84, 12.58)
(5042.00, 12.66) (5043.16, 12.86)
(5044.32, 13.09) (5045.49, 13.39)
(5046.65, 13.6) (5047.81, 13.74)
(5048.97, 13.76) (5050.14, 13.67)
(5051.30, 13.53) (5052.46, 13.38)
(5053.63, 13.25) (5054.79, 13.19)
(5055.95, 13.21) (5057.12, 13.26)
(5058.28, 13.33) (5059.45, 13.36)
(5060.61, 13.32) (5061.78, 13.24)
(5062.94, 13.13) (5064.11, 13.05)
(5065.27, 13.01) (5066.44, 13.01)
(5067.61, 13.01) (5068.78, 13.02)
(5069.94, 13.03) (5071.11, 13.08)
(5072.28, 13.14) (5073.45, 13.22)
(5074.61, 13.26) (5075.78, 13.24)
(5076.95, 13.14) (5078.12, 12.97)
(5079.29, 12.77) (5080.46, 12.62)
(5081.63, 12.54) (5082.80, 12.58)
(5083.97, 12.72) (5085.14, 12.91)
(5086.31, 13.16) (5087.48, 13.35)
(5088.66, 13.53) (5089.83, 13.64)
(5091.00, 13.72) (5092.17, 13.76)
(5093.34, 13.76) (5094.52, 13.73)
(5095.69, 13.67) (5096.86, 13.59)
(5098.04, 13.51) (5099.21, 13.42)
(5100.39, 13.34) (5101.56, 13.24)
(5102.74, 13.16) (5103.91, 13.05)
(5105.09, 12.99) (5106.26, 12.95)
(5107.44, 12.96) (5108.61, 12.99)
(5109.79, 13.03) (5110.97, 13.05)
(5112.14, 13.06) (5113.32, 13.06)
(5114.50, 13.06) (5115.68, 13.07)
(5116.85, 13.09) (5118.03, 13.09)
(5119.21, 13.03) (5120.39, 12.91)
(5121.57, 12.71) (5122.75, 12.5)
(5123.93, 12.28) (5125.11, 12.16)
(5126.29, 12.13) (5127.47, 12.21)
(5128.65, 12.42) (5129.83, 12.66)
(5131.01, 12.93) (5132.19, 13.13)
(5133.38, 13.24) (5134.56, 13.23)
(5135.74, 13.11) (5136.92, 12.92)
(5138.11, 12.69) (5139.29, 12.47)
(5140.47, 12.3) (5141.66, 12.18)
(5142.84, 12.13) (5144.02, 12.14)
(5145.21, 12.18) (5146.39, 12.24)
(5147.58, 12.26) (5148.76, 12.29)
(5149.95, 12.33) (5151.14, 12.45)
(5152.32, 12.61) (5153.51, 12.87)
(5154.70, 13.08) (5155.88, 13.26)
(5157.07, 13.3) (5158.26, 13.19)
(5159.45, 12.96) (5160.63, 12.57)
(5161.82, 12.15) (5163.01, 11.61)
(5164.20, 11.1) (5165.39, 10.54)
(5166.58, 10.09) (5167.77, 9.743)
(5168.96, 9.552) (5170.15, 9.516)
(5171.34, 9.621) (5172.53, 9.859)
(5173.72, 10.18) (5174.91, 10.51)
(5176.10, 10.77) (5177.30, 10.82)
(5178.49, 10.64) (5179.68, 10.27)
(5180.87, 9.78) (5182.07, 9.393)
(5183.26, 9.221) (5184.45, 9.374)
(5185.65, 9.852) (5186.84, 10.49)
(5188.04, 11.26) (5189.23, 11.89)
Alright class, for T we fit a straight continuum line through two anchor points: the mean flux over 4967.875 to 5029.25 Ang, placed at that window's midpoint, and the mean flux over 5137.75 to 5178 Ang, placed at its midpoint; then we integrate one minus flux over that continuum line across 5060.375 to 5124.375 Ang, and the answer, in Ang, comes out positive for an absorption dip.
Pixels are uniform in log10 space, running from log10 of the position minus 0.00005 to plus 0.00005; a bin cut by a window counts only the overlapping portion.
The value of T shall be -4.28 Ang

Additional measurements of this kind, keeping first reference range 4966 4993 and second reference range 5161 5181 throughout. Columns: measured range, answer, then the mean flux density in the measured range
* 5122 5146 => -3.5 Ang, 12.6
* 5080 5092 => -1.5 Ang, 13.1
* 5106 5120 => -2.2 Ang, 13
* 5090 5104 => -2.5 Ang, 13.5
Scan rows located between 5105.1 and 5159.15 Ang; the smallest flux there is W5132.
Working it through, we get 12.13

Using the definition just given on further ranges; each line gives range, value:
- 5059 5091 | 12.54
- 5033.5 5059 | 12.58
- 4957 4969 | 13.47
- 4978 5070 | 12.35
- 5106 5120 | 12.95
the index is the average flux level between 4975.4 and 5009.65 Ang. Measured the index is 13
